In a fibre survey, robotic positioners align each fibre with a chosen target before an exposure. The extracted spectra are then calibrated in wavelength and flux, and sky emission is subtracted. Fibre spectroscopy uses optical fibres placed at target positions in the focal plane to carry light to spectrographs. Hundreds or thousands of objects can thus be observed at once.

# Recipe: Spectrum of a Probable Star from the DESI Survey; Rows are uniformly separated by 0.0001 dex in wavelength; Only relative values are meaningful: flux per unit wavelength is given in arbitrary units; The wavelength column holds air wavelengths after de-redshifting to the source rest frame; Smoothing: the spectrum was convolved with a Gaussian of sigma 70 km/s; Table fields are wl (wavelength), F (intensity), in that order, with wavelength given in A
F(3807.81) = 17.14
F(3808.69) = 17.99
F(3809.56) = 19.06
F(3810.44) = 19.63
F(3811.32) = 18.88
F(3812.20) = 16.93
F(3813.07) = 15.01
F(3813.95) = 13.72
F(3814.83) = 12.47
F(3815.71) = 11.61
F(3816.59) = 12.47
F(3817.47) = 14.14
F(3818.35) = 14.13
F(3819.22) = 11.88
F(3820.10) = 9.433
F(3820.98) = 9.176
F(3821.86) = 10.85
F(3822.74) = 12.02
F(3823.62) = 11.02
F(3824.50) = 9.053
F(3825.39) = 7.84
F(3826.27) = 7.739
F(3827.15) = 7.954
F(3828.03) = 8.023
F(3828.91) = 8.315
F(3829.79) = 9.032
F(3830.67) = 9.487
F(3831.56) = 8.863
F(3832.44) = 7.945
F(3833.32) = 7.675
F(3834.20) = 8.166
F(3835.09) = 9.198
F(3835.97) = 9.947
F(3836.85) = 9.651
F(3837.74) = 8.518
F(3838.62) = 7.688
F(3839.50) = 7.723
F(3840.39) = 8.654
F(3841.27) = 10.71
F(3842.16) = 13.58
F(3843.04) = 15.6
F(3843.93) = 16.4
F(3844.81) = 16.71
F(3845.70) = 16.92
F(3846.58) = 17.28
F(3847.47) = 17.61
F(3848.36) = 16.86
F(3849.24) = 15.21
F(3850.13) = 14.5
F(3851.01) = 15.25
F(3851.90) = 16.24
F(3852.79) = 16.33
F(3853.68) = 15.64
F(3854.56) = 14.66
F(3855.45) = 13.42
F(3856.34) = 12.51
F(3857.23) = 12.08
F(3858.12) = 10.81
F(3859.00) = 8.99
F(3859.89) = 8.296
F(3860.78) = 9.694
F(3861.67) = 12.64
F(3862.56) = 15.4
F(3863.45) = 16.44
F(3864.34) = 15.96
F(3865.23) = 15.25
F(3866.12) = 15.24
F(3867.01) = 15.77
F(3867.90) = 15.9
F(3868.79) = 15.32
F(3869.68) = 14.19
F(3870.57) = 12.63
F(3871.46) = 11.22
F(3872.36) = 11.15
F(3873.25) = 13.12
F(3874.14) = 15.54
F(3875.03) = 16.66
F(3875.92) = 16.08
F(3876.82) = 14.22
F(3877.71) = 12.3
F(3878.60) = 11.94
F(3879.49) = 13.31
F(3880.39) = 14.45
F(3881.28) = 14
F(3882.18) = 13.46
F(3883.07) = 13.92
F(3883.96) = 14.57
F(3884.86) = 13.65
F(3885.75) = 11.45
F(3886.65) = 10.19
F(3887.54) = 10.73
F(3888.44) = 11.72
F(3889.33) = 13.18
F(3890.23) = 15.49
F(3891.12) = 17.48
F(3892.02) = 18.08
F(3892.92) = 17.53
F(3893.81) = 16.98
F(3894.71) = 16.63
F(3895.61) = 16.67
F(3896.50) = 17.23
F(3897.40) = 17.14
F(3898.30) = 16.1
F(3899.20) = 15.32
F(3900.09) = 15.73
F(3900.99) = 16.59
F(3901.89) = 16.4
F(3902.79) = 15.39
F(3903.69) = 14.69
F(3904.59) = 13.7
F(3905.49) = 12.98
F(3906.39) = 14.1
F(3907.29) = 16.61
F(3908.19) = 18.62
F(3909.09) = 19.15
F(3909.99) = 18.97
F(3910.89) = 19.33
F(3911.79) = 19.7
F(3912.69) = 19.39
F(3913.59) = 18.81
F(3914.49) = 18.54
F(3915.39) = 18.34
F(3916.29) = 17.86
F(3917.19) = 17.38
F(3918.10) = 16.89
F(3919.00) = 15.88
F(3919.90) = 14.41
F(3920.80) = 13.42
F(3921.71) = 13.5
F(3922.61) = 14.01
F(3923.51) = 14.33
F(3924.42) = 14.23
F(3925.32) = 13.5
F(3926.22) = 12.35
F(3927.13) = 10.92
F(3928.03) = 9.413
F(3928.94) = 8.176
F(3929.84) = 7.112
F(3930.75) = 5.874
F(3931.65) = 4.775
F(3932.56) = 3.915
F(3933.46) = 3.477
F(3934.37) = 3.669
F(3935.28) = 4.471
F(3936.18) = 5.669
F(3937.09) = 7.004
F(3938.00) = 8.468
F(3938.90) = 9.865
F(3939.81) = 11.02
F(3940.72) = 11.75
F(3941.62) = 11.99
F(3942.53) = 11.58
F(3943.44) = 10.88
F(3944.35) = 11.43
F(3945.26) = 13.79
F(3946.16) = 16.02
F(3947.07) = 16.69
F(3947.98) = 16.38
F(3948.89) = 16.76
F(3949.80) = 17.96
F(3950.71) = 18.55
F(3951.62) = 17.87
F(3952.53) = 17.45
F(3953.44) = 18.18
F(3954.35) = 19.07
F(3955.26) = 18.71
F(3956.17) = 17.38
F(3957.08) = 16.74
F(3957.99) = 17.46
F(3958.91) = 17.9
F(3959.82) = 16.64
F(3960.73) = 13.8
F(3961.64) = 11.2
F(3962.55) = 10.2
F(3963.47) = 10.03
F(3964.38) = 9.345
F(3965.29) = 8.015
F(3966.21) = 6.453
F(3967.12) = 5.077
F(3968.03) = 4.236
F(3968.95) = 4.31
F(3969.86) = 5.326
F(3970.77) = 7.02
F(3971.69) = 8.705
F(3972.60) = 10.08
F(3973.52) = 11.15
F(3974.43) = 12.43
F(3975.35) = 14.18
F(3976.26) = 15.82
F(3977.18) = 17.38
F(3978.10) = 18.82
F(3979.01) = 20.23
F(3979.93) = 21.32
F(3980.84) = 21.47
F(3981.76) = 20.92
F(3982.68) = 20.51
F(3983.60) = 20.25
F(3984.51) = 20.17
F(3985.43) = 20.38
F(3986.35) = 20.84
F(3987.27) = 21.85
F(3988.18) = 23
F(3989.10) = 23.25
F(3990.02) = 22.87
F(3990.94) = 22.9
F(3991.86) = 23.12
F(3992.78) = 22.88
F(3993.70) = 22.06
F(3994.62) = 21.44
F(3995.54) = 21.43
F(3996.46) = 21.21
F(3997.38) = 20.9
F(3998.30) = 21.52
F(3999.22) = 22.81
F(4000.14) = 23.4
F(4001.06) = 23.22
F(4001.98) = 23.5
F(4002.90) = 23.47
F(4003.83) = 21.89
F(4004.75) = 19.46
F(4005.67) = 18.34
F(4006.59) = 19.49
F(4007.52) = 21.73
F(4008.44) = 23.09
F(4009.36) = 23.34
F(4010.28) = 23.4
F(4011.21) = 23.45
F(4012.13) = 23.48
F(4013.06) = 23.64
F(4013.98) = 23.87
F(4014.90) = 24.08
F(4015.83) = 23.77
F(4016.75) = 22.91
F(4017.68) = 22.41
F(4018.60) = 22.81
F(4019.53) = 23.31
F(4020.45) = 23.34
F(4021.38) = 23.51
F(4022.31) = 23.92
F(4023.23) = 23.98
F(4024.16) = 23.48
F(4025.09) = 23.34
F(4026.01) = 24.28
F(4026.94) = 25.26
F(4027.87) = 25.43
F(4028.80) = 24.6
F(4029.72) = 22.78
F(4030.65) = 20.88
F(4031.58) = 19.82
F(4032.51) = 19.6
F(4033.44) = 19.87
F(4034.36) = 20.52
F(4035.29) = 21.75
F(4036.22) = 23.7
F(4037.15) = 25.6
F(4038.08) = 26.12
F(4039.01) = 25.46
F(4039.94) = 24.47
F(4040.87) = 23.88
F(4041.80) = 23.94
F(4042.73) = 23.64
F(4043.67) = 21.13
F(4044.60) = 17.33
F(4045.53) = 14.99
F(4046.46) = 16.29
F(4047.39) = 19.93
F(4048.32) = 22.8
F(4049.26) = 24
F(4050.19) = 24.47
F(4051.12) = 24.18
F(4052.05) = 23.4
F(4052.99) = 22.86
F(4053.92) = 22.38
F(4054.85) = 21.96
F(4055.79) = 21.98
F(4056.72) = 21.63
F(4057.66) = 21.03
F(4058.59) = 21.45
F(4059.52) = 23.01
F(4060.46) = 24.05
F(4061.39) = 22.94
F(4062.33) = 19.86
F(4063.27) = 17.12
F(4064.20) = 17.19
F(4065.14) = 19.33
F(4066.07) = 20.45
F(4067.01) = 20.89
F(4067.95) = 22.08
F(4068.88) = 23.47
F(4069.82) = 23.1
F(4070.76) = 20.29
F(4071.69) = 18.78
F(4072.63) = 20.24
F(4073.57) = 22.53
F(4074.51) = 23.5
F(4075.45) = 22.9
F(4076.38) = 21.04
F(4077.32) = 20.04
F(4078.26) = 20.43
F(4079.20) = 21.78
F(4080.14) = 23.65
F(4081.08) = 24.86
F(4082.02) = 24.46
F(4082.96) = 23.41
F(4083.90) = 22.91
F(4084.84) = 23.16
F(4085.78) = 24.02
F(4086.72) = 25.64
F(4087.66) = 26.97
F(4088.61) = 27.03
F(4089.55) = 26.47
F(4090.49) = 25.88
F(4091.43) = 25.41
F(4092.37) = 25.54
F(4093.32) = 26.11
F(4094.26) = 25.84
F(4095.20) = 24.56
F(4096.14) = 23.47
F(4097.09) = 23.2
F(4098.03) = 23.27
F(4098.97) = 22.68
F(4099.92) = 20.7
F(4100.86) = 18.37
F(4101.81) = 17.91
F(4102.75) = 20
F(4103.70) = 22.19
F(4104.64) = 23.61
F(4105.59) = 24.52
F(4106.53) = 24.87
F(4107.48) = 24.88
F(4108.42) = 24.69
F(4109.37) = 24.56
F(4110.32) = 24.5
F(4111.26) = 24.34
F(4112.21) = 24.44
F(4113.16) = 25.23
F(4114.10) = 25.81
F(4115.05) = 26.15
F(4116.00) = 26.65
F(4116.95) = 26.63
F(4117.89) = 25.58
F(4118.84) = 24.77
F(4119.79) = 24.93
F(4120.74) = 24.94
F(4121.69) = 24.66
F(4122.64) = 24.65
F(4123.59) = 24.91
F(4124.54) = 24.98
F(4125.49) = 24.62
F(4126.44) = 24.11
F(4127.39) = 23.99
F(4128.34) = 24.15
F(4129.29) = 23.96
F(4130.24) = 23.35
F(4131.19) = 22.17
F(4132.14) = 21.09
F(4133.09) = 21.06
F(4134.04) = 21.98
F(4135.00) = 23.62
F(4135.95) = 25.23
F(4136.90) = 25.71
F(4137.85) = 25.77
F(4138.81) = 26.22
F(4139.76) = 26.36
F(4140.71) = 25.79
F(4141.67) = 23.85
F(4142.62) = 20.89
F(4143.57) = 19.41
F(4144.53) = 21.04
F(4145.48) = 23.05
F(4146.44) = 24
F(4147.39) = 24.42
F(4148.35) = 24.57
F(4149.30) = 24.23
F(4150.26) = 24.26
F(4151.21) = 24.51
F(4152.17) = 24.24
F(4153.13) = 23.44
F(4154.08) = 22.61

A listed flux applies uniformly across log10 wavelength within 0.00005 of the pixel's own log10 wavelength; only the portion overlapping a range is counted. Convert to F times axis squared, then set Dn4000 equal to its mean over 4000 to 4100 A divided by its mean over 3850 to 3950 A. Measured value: 1.78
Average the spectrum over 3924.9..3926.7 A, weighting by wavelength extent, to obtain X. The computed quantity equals 12.9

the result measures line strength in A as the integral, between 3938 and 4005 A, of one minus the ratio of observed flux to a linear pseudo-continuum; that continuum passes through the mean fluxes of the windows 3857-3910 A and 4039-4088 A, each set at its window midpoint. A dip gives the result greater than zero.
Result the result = 6.48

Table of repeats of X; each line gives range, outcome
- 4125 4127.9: 24.2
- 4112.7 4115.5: 25.8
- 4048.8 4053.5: 23.8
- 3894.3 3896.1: 16.7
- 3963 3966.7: 8.42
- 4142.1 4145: 20.5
